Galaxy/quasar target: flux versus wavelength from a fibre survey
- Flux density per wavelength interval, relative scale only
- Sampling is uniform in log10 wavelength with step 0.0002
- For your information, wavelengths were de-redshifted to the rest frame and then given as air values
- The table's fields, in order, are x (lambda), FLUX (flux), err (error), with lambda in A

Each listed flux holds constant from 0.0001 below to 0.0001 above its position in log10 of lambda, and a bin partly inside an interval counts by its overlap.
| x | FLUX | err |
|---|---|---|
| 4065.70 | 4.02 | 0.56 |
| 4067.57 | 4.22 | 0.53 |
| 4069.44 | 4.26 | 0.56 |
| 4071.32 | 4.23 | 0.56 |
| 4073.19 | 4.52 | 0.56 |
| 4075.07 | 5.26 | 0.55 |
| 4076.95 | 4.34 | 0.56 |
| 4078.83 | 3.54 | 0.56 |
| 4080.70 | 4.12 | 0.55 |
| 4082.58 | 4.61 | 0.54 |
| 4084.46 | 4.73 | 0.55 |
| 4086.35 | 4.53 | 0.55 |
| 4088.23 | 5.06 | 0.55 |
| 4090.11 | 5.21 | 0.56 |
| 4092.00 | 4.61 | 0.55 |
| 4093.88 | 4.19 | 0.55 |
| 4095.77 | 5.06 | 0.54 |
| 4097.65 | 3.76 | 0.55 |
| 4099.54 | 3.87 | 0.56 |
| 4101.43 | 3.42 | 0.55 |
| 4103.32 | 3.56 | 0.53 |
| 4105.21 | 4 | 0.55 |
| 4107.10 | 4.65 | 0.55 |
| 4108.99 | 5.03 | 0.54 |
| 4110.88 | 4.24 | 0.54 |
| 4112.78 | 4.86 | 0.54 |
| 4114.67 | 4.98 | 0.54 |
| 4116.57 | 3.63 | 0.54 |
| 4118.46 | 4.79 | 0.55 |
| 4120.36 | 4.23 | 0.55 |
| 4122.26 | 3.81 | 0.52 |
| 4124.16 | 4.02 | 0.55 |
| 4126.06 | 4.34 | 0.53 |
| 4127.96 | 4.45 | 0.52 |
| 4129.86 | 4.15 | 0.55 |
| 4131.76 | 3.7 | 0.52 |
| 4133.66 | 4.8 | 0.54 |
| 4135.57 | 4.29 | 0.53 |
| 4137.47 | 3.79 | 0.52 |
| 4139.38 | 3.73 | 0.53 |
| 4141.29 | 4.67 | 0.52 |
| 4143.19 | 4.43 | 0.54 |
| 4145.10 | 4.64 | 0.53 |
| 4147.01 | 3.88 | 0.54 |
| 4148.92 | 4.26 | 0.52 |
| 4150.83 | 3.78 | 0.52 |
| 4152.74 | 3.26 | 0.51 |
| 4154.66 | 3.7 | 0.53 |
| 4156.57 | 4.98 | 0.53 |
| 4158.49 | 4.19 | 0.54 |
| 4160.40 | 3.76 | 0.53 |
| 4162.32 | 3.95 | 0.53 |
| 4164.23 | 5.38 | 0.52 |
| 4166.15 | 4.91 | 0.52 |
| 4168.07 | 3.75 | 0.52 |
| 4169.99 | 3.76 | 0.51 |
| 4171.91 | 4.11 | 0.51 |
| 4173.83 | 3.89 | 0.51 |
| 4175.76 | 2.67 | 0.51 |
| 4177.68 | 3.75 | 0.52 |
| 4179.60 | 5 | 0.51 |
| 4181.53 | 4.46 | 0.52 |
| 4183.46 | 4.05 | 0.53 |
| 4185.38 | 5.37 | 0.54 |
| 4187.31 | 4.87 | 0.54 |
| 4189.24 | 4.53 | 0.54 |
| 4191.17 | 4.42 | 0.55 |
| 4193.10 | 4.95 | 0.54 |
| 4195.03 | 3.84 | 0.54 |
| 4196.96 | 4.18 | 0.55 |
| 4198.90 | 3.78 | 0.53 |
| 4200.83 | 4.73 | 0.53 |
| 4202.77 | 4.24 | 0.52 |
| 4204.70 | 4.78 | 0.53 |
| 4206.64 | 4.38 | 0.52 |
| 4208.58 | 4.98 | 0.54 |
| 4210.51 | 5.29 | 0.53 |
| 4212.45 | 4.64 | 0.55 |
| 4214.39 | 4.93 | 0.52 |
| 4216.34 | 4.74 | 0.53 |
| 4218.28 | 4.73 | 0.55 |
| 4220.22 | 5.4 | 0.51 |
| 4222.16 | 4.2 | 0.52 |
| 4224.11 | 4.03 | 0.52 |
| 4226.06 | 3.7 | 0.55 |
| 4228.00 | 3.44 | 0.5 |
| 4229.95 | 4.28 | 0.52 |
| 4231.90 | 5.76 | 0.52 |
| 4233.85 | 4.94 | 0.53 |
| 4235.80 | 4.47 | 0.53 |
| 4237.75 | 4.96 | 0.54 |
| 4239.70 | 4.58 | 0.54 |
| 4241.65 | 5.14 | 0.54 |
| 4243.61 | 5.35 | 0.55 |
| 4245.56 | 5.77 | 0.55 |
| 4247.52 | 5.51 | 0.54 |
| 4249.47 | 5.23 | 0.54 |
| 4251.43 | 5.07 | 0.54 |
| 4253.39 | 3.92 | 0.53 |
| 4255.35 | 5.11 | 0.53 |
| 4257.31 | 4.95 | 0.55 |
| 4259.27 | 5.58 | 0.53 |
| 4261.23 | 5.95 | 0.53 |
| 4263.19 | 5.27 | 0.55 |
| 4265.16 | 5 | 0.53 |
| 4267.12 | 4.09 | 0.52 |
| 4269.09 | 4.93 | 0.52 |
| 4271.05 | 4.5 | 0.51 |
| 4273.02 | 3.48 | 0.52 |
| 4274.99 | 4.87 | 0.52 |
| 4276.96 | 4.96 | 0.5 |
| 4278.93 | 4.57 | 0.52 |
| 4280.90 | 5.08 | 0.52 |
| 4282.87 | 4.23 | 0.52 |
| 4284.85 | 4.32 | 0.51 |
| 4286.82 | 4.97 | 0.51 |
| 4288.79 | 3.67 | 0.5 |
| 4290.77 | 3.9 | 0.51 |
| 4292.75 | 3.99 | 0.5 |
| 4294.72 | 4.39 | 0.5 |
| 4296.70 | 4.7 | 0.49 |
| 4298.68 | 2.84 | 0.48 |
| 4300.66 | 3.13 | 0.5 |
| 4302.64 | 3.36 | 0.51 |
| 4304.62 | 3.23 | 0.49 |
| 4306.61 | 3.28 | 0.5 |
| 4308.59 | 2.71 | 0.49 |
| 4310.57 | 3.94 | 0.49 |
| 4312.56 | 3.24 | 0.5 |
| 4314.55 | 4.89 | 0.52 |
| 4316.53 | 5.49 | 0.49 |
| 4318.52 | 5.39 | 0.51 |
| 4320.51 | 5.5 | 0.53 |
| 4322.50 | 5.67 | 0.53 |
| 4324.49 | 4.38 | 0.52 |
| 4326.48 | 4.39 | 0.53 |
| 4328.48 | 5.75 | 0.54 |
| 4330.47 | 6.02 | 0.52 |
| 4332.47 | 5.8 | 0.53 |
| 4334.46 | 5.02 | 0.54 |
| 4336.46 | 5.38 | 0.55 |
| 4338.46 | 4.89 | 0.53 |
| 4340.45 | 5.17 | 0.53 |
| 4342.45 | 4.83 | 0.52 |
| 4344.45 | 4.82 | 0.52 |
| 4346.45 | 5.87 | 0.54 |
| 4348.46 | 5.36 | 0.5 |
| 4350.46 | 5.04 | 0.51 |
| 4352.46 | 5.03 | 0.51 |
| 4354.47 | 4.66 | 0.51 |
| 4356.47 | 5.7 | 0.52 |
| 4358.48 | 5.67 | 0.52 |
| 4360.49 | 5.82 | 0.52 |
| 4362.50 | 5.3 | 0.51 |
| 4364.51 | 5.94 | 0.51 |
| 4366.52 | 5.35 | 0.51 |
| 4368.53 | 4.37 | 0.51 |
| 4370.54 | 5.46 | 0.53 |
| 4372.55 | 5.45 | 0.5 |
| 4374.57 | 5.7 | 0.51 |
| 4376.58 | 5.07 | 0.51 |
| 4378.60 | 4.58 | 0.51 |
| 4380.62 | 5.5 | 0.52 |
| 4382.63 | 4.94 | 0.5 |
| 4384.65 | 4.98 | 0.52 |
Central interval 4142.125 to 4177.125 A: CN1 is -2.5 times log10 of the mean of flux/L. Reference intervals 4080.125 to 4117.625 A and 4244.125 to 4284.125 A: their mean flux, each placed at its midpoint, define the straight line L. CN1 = 0.13 mag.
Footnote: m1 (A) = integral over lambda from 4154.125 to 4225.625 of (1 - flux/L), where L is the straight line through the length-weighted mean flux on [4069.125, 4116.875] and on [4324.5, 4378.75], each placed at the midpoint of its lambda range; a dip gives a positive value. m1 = 4.8 A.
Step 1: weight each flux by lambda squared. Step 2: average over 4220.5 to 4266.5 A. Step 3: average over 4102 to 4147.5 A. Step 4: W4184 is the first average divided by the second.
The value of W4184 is 1.21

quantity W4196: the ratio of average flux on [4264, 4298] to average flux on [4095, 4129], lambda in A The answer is 1.0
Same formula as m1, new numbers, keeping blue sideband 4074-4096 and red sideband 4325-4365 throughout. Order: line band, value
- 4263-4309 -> 8.9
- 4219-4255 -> 1.7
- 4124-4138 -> 1.5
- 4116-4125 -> 1.1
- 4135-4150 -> 1.7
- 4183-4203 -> 1.7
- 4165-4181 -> 2.7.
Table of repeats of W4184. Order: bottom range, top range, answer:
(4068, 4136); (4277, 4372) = 1.21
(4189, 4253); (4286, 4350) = 1.02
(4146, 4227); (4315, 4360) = 1.30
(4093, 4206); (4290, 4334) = 1.11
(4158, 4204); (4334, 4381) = 1.33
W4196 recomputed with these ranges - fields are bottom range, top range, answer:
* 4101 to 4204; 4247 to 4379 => 1.13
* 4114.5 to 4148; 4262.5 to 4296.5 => 1.06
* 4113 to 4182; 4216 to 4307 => 1.09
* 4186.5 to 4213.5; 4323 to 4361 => 1.15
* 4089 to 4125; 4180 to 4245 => 1.07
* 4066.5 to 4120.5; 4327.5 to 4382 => 1.21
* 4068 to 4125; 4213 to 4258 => 1.10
